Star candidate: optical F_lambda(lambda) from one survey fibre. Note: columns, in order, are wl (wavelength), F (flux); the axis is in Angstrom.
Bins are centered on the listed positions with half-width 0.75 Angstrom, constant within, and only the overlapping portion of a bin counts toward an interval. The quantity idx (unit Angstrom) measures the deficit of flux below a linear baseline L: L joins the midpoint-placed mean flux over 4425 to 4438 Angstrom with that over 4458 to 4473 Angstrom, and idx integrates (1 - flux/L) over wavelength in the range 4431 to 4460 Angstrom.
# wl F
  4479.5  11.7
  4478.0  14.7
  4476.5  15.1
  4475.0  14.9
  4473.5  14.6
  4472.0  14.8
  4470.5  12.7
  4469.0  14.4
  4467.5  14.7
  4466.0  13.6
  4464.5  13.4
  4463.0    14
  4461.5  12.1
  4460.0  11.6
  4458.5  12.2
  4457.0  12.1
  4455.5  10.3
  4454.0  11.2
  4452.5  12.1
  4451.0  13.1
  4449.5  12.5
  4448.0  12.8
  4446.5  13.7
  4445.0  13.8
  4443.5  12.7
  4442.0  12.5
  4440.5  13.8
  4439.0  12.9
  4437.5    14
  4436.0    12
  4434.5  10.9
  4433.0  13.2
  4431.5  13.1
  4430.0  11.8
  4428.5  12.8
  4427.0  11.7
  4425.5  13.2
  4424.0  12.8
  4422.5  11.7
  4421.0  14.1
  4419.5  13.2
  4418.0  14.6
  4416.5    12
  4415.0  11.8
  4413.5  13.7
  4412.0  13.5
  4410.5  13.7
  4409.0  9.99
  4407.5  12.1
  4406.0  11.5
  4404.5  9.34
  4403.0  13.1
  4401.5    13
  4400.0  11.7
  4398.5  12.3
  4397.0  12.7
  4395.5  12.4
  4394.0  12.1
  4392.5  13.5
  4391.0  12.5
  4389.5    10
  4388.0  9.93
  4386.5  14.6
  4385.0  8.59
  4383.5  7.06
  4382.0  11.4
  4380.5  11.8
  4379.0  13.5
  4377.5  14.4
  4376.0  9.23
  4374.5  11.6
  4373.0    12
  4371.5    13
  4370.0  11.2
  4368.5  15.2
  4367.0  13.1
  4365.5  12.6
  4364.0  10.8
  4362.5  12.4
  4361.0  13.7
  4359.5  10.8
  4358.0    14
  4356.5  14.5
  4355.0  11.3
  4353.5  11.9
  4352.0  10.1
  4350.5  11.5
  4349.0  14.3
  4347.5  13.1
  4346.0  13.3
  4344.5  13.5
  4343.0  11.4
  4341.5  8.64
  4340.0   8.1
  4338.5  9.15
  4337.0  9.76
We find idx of 0.7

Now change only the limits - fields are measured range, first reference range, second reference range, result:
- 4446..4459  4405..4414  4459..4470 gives 0.9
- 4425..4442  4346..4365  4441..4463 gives -0.3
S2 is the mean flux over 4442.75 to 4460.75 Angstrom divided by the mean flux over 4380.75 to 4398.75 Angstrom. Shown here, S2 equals 1.08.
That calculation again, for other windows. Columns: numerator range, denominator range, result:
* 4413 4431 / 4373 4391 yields 1.14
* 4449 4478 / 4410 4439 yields 1.03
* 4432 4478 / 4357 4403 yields 1.08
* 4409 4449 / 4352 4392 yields 1.08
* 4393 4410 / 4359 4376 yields 0.97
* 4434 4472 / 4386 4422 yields 1.04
